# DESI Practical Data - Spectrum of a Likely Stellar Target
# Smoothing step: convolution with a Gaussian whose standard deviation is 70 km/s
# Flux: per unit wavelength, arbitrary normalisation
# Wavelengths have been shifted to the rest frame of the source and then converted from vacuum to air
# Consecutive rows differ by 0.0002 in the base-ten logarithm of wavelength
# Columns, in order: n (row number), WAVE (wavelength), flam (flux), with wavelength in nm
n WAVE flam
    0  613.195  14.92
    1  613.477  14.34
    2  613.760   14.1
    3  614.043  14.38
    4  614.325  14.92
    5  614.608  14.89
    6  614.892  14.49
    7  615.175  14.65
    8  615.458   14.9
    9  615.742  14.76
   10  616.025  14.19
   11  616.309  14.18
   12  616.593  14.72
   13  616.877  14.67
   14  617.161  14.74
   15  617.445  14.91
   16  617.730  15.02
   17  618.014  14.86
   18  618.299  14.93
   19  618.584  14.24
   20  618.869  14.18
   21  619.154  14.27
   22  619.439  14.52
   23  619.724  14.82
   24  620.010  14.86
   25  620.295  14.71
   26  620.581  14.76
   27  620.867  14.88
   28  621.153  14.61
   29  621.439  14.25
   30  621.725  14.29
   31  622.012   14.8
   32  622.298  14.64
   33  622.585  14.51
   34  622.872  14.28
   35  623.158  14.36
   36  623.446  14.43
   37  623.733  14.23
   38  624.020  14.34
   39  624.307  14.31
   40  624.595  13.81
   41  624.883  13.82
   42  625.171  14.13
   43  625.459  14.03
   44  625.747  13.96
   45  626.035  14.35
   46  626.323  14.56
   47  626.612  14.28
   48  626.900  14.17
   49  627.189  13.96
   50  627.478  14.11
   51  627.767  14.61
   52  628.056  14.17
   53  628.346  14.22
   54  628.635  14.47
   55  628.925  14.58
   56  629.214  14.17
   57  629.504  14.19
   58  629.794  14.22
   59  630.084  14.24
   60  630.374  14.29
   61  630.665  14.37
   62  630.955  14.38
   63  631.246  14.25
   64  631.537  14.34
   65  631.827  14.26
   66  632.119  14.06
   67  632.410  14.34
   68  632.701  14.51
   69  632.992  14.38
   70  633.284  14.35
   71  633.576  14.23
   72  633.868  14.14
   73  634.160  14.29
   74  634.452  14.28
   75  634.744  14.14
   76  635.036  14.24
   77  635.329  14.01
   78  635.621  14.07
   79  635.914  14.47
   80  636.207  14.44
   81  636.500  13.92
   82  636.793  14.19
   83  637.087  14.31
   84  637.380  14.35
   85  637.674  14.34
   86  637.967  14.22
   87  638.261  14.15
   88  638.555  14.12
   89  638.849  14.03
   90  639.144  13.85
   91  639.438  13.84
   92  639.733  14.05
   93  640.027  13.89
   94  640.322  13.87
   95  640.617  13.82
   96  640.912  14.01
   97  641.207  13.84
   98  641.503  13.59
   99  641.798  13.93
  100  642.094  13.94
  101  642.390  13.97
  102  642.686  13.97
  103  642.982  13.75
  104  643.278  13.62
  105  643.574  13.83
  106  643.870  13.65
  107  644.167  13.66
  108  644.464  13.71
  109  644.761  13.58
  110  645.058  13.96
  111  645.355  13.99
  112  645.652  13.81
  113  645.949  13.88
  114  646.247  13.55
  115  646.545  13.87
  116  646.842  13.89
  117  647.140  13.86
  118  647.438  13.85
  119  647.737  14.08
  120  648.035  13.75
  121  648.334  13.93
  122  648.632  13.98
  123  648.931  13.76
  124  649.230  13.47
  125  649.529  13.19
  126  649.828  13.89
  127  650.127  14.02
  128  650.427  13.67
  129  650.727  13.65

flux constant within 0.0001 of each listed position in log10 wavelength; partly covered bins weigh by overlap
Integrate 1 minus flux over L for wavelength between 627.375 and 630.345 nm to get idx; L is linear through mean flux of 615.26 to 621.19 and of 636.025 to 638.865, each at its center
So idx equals 0.023 nm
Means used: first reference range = 14.7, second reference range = 14.2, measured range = 14.3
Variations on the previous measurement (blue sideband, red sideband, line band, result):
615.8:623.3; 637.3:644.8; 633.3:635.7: -0.01 nm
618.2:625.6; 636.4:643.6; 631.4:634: -0.02 nm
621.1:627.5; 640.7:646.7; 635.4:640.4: -0.06 nm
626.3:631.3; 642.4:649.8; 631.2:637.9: -0.07 nm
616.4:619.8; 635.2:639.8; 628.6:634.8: 0.00 nm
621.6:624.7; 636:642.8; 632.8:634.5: -0.02 nm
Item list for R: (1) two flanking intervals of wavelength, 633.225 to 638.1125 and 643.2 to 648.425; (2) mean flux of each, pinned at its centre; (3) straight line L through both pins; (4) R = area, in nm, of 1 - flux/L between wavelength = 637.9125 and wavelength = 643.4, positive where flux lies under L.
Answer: 0.04 nm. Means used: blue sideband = 14.2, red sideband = 13.8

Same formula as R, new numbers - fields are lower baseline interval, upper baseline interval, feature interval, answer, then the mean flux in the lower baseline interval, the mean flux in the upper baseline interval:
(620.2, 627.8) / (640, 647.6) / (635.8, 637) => -0.021 nm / 14.3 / 13.8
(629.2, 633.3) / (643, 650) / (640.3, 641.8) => 0.014 nm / 14.3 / 13.8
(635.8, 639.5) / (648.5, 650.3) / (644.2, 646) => 0.010 nm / 14.2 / 13.7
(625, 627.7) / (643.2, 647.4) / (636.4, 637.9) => -0.030 nm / 14.2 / 13.8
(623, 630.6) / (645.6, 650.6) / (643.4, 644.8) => 0.018 nm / 14.2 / 13.8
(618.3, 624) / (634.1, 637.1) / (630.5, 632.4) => 0.002 nm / 14.5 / 14.2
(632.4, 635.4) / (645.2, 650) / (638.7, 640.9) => 0.024 nm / 14.3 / 13.8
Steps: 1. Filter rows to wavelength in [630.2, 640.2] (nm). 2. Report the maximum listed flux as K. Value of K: 14.51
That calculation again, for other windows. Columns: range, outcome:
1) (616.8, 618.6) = 15.02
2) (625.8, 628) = 14.61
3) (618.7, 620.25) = 14.86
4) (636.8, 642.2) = 14.35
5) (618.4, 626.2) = 14.88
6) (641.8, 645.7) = 13.99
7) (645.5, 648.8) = 14.08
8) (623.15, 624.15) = 14.43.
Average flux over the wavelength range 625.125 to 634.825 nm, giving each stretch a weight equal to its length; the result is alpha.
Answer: 14.3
